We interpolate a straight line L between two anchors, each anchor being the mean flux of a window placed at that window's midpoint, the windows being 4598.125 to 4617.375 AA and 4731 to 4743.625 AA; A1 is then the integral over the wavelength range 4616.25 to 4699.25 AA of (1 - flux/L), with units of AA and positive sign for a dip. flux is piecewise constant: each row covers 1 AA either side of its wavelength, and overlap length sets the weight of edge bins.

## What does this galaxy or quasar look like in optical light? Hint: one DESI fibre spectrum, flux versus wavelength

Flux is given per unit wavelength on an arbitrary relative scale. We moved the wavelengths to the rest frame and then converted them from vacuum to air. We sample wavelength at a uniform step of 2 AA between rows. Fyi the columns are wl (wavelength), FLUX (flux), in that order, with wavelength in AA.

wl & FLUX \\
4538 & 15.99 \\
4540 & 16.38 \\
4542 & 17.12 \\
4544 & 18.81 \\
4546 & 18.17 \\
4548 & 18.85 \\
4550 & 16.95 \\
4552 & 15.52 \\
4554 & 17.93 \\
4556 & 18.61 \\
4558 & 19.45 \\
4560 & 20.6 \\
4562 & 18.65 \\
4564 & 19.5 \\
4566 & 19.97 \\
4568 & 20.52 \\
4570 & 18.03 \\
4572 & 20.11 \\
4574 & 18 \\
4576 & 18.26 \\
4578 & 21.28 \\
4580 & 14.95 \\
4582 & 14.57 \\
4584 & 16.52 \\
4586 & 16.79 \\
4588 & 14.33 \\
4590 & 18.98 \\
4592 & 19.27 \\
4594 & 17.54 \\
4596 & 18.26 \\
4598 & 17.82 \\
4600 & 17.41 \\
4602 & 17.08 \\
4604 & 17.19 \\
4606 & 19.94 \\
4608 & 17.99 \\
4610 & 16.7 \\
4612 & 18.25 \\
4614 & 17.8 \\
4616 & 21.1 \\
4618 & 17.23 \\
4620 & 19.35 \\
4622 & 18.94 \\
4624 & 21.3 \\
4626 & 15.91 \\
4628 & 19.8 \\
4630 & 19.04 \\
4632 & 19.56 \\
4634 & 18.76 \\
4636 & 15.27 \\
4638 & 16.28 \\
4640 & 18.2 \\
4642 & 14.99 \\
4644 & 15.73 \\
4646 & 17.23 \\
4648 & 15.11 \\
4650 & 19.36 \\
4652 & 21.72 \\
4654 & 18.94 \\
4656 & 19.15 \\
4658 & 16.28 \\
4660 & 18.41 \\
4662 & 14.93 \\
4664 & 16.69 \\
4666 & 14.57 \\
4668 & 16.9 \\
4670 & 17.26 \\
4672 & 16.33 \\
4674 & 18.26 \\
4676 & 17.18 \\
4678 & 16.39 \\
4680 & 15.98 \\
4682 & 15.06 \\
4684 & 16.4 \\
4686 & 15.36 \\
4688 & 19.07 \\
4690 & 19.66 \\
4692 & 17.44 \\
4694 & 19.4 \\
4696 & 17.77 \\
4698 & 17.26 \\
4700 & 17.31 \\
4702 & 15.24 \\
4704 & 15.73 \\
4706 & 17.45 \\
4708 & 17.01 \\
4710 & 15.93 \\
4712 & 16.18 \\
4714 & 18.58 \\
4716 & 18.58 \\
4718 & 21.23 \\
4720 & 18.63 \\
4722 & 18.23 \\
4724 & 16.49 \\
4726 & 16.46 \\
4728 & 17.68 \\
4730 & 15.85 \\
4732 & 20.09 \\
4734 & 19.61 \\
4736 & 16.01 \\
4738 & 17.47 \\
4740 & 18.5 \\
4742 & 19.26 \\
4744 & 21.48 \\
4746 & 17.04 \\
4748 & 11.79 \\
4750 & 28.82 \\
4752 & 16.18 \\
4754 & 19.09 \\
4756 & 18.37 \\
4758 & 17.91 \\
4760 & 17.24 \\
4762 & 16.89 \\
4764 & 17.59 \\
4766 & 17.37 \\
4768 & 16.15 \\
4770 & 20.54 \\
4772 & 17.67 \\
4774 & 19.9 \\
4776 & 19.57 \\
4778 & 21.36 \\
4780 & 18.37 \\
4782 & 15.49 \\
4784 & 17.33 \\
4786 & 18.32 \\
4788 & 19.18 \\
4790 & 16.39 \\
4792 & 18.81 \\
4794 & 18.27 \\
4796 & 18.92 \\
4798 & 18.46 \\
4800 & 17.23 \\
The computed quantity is 3.5 AA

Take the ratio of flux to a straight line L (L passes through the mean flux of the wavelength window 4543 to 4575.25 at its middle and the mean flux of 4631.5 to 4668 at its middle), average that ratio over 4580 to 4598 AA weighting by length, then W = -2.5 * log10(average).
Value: 0.078 mag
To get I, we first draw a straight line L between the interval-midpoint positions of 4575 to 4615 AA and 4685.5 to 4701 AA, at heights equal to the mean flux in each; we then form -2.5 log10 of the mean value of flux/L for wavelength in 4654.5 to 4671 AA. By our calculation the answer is 0.06 mag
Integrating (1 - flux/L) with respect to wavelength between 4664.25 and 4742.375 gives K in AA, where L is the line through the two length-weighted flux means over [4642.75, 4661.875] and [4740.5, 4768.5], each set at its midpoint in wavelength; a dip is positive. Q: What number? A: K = 2.97 AA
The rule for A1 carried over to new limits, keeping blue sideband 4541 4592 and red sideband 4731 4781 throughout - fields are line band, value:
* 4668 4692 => 1.8 AA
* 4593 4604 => 0.4 AA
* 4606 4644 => 0.3 AA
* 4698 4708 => 1.0 AA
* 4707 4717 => 0.7 AA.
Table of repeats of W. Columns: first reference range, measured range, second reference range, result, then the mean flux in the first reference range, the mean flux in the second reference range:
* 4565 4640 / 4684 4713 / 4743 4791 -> 0.07 mag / 18.1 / 18.3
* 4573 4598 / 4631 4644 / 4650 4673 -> 0.02 mag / 17.4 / 17.5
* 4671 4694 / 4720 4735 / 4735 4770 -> 0.00 mag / 17.1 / 18.1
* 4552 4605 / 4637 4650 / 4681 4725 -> 0.08 mag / 18.1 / 17.5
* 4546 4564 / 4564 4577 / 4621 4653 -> -0.05 mag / 18.4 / 17.9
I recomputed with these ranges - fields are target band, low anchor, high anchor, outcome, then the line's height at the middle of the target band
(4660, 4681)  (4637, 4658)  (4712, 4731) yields 0.07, 17.7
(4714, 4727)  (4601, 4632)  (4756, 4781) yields 0.01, 18.4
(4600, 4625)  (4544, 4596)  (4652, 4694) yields -0.05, 17.8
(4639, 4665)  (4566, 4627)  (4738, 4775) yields 0.05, 18.2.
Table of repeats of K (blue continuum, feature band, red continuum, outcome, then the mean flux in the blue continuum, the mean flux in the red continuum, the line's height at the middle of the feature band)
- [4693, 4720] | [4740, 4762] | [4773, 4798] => -0.7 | 17.6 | 18.5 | 18.1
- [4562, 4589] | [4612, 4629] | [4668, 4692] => -1.3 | 17.9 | 17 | 17.5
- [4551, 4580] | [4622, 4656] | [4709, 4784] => 1.1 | 18.9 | 18.2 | 18.6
